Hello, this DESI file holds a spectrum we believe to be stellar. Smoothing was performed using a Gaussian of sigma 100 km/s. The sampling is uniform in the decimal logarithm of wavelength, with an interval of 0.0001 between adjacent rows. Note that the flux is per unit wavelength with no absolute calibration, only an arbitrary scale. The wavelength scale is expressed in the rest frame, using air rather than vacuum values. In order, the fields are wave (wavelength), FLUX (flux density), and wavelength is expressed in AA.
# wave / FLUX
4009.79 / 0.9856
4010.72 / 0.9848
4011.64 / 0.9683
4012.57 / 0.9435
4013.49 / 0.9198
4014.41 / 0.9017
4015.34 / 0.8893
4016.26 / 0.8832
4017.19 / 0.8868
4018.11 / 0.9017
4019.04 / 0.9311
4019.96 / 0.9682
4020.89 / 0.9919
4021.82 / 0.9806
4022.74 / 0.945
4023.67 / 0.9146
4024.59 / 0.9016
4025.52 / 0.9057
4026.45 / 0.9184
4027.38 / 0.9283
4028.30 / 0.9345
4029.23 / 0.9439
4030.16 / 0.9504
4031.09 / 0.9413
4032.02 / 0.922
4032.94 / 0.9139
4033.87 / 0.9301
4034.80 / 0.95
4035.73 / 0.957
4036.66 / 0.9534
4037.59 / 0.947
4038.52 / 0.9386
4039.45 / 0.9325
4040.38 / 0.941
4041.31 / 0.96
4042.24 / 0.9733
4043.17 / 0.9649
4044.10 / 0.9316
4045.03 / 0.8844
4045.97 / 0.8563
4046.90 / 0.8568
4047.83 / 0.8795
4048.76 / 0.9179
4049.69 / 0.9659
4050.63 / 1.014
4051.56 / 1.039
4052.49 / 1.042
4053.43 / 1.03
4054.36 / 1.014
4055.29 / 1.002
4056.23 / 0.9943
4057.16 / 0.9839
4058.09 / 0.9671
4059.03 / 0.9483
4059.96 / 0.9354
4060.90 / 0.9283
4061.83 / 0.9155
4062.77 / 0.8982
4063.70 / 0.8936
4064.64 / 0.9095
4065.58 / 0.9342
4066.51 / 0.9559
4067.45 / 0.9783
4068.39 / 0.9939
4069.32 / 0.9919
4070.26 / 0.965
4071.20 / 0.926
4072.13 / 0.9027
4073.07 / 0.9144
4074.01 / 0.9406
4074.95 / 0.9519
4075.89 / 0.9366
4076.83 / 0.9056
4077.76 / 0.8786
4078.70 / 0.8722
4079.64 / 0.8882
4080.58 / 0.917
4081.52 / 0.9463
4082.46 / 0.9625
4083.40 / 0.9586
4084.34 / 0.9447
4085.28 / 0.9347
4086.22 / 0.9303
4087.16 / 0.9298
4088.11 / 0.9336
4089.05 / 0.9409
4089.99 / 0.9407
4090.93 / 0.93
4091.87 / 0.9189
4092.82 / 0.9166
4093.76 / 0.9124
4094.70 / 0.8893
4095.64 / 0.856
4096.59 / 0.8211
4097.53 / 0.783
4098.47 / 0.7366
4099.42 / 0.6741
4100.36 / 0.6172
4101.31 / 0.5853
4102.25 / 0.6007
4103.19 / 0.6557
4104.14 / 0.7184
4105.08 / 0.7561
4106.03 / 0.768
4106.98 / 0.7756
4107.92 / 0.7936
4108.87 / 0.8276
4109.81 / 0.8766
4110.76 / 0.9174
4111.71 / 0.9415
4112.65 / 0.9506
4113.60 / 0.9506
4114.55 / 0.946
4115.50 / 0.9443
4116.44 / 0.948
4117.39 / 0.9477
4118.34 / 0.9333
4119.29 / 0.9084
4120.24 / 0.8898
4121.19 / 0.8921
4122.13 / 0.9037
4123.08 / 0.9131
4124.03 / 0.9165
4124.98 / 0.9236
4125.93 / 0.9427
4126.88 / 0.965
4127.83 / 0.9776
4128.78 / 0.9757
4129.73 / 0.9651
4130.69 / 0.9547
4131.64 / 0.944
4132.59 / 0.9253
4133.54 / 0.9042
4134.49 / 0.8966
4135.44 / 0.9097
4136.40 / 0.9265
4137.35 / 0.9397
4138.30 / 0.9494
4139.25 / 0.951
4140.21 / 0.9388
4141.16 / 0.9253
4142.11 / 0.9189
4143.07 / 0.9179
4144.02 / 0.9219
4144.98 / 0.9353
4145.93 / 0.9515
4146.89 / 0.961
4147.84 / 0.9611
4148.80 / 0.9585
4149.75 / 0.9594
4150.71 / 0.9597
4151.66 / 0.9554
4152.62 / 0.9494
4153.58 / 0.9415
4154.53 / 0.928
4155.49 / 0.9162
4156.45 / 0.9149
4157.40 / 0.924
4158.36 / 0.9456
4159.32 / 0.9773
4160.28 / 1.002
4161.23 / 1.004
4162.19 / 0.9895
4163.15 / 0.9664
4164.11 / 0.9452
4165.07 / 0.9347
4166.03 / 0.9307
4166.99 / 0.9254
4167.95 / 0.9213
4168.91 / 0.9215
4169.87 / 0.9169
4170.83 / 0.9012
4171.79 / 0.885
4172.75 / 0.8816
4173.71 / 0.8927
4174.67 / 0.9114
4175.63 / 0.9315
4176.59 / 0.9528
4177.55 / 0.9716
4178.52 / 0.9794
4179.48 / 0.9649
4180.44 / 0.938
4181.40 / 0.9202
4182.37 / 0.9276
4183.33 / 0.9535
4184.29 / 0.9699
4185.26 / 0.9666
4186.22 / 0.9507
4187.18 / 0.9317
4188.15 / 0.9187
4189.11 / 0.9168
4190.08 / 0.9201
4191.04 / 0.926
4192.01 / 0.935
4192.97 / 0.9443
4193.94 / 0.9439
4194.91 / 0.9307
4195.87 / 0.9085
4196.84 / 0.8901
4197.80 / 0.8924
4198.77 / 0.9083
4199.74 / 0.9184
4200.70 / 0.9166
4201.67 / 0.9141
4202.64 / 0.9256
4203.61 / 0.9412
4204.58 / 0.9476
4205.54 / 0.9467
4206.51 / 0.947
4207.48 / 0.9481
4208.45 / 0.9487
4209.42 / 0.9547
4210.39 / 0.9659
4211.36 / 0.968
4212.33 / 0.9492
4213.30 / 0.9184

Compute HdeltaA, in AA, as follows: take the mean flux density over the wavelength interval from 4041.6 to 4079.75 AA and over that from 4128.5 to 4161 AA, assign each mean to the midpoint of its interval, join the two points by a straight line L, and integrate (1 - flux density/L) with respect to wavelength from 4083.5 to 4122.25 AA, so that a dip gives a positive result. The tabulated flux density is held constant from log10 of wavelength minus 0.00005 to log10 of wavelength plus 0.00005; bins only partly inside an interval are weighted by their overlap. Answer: 3.60 AA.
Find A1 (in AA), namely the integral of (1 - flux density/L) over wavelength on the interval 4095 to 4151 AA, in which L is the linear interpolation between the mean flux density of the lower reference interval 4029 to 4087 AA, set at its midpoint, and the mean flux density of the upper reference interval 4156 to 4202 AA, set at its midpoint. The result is 3.3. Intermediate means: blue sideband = 0.943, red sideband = 0.934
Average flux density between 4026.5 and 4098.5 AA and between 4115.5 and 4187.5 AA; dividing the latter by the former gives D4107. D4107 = 1.0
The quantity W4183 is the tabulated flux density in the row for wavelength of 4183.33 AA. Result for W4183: 0.9535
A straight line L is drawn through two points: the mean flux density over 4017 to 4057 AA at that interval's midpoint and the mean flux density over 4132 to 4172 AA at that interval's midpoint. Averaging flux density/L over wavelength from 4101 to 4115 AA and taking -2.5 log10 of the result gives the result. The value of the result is 0.17 mag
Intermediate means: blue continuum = 0.946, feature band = 0.807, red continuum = 0.939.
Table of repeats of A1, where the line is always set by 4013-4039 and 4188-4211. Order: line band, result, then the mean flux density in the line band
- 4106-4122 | 0.55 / 0.899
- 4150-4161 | -0.22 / 0.948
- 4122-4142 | -0.12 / 0.936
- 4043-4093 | -0.57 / 0.941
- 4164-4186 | -0.06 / 0.932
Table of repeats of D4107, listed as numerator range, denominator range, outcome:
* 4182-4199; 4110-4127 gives 1.00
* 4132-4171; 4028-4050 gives 1.01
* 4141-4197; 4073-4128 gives 1.07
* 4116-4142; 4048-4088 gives 0.98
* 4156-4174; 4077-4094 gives 1.01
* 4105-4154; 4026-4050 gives 0.99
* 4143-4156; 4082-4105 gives 1.13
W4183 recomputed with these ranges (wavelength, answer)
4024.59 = 0.9016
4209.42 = 0.9547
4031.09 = 0.9413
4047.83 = 0.8795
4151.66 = 0.9554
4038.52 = 0.9386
